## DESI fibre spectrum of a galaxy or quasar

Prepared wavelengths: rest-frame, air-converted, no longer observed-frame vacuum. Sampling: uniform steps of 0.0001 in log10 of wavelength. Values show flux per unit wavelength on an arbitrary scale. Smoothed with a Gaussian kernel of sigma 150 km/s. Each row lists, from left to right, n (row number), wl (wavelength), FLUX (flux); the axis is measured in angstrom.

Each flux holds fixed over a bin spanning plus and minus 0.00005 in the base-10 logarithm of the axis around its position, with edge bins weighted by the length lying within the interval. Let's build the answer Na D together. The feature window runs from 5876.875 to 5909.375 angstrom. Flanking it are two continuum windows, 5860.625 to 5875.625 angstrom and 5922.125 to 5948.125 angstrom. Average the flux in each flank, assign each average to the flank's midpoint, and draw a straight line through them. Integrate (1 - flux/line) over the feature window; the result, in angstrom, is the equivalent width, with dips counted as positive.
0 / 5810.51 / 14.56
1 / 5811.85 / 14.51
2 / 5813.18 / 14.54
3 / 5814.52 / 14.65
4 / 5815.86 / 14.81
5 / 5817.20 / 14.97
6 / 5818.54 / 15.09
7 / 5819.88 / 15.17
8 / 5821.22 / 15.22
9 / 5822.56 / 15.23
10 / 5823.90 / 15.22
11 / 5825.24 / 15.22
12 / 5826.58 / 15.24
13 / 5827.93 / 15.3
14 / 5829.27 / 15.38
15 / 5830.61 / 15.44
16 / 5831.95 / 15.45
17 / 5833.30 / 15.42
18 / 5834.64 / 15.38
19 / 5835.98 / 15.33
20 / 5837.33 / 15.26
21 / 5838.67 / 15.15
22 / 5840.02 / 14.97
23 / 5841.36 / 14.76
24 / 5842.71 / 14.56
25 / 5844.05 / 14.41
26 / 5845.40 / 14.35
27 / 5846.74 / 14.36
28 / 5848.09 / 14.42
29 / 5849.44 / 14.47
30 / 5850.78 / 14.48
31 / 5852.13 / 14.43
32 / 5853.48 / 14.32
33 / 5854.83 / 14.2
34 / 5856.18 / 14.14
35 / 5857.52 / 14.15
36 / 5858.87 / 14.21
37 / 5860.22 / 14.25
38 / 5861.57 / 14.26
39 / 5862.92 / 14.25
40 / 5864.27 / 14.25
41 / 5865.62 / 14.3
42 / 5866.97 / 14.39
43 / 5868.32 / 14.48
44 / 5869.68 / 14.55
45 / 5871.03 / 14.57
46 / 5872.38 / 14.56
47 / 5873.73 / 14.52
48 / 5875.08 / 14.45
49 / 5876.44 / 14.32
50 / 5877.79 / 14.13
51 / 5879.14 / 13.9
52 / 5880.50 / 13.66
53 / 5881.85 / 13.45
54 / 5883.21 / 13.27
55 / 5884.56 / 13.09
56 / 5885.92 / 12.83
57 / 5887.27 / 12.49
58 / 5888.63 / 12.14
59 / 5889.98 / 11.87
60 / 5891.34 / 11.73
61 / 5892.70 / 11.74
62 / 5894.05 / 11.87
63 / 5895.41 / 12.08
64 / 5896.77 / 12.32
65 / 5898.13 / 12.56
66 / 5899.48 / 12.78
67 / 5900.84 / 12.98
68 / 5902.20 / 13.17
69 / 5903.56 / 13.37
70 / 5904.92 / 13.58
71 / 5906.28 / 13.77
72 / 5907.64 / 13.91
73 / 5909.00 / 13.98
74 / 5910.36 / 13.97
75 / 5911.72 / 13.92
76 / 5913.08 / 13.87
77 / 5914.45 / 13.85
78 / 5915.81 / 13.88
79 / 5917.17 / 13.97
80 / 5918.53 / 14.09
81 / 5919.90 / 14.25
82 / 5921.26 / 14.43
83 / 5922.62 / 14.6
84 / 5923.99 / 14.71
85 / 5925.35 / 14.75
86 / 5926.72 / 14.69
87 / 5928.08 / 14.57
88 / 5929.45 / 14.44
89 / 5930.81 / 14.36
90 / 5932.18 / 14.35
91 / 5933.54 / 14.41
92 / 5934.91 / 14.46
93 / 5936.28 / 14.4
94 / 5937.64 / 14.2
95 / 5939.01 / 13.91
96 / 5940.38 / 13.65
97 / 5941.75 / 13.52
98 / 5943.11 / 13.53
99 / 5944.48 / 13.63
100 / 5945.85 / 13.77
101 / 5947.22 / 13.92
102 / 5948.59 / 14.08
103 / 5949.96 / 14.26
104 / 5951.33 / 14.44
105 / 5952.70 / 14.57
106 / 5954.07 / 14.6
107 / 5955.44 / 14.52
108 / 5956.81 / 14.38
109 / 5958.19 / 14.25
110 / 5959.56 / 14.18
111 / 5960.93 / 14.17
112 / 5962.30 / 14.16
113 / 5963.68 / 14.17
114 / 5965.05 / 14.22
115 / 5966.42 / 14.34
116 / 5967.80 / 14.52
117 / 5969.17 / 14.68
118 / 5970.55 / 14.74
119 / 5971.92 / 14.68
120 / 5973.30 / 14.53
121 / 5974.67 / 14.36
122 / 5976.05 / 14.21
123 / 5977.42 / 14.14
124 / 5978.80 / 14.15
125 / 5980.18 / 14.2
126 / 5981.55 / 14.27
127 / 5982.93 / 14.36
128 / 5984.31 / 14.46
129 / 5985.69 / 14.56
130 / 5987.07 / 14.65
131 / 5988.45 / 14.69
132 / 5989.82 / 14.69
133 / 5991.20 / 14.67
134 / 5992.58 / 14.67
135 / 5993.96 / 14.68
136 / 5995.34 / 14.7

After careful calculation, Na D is 3.1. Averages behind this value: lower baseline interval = 14.4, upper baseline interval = 14.2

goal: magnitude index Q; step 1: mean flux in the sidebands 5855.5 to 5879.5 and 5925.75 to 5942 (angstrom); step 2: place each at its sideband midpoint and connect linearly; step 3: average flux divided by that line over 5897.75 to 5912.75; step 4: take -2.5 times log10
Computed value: 0.06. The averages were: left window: 14.3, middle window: 13.5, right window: 14.3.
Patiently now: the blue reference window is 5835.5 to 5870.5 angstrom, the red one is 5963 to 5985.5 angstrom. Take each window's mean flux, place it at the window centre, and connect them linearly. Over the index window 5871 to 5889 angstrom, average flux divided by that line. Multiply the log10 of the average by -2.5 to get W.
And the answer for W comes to 0.061 mag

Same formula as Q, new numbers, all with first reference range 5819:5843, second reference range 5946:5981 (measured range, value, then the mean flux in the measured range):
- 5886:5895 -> 0.225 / 12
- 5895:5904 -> 0.158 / 12.8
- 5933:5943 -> 0.035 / 14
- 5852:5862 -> 0.060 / 14.2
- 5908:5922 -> 0.048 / 14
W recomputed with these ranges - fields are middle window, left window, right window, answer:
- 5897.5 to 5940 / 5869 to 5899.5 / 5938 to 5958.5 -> -0.03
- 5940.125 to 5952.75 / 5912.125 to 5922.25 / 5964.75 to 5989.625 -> 0.03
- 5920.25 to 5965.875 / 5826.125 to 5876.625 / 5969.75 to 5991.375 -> 0.02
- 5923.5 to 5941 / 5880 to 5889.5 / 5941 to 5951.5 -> -0.06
